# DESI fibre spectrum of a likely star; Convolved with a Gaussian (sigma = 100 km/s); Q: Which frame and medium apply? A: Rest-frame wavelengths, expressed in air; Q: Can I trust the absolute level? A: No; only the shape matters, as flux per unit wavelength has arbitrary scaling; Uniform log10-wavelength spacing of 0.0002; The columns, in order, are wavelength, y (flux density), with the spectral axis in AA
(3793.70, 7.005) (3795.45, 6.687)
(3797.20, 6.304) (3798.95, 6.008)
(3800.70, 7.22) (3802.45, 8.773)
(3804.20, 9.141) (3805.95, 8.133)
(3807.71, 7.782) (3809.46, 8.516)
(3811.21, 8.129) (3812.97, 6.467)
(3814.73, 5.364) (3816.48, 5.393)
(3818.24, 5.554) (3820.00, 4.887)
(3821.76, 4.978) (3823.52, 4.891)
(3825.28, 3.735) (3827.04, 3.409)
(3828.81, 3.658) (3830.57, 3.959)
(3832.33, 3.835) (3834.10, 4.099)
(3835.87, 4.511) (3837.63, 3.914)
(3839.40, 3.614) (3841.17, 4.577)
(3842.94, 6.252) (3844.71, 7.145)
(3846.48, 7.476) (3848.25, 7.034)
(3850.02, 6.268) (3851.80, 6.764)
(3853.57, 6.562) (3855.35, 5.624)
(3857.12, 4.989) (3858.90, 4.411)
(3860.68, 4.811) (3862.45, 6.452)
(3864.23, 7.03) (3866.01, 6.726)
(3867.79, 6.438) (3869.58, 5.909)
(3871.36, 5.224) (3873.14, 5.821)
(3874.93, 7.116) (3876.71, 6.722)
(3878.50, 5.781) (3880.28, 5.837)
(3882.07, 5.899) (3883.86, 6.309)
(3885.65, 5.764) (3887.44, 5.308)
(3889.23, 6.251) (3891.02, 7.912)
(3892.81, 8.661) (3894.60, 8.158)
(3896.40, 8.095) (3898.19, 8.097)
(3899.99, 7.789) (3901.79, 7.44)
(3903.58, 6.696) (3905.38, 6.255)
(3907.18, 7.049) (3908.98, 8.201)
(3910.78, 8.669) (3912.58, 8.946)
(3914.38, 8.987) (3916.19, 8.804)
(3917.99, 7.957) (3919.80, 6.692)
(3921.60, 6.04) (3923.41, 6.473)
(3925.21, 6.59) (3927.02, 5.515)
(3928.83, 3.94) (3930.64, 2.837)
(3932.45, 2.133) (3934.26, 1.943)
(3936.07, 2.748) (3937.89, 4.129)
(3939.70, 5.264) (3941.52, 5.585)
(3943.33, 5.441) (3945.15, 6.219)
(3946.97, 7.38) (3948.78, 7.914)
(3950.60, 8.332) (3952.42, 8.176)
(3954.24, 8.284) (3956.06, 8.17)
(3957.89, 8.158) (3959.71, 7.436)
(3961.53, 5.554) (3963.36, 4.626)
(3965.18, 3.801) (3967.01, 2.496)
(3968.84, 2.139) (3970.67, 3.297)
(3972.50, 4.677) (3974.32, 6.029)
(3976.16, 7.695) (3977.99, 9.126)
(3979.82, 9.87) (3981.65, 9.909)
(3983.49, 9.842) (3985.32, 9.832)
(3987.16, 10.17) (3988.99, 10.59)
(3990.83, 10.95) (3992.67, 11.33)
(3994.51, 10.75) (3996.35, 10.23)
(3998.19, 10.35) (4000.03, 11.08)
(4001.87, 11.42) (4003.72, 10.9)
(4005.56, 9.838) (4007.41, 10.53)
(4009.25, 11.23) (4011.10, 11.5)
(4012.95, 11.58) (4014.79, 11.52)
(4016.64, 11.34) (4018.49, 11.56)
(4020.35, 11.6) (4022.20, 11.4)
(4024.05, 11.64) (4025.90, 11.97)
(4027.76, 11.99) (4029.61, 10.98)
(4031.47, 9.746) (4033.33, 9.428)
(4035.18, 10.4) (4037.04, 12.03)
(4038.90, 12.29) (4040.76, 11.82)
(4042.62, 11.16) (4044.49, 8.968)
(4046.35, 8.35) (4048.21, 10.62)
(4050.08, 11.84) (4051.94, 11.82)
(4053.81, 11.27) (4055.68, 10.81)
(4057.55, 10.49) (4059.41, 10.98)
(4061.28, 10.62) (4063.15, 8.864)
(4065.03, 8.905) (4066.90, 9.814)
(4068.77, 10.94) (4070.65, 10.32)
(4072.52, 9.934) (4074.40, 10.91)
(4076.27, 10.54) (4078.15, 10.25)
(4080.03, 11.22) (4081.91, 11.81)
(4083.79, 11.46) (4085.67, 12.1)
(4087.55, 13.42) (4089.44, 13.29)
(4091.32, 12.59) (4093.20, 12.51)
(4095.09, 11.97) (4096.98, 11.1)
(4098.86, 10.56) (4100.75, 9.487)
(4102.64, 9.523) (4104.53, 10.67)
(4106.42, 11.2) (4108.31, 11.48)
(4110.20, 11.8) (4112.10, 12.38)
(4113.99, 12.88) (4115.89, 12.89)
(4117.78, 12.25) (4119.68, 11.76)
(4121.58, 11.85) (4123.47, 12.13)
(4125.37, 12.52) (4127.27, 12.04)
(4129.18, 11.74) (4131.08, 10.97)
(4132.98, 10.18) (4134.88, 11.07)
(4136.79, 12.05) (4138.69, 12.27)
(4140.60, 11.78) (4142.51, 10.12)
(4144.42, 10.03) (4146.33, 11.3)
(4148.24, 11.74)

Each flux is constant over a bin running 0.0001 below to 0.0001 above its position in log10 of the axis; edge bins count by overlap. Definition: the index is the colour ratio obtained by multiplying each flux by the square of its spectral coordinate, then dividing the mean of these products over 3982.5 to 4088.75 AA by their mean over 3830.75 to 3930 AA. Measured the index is 1.83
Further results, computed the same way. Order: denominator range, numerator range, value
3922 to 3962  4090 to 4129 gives 2.18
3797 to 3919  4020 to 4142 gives 1.96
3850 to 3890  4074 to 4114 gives 2.14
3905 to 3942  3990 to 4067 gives 1.93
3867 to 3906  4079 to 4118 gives 1.94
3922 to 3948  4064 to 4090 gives 2.48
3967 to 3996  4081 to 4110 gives 1.48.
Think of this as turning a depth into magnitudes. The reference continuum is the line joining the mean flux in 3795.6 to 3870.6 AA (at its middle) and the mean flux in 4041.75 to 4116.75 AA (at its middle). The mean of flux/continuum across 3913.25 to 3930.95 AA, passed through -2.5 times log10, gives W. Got 0.18 mag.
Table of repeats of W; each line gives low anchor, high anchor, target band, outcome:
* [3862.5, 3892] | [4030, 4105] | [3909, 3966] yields 0.22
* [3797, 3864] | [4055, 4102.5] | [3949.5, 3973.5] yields 0.41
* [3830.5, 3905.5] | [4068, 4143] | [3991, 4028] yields -0.19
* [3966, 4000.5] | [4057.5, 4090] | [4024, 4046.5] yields -0.11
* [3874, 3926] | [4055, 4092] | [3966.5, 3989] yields 0.22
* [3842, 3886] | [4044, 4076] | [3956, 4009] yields 0.05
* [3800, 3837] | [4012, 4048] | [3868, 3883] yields 0.19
